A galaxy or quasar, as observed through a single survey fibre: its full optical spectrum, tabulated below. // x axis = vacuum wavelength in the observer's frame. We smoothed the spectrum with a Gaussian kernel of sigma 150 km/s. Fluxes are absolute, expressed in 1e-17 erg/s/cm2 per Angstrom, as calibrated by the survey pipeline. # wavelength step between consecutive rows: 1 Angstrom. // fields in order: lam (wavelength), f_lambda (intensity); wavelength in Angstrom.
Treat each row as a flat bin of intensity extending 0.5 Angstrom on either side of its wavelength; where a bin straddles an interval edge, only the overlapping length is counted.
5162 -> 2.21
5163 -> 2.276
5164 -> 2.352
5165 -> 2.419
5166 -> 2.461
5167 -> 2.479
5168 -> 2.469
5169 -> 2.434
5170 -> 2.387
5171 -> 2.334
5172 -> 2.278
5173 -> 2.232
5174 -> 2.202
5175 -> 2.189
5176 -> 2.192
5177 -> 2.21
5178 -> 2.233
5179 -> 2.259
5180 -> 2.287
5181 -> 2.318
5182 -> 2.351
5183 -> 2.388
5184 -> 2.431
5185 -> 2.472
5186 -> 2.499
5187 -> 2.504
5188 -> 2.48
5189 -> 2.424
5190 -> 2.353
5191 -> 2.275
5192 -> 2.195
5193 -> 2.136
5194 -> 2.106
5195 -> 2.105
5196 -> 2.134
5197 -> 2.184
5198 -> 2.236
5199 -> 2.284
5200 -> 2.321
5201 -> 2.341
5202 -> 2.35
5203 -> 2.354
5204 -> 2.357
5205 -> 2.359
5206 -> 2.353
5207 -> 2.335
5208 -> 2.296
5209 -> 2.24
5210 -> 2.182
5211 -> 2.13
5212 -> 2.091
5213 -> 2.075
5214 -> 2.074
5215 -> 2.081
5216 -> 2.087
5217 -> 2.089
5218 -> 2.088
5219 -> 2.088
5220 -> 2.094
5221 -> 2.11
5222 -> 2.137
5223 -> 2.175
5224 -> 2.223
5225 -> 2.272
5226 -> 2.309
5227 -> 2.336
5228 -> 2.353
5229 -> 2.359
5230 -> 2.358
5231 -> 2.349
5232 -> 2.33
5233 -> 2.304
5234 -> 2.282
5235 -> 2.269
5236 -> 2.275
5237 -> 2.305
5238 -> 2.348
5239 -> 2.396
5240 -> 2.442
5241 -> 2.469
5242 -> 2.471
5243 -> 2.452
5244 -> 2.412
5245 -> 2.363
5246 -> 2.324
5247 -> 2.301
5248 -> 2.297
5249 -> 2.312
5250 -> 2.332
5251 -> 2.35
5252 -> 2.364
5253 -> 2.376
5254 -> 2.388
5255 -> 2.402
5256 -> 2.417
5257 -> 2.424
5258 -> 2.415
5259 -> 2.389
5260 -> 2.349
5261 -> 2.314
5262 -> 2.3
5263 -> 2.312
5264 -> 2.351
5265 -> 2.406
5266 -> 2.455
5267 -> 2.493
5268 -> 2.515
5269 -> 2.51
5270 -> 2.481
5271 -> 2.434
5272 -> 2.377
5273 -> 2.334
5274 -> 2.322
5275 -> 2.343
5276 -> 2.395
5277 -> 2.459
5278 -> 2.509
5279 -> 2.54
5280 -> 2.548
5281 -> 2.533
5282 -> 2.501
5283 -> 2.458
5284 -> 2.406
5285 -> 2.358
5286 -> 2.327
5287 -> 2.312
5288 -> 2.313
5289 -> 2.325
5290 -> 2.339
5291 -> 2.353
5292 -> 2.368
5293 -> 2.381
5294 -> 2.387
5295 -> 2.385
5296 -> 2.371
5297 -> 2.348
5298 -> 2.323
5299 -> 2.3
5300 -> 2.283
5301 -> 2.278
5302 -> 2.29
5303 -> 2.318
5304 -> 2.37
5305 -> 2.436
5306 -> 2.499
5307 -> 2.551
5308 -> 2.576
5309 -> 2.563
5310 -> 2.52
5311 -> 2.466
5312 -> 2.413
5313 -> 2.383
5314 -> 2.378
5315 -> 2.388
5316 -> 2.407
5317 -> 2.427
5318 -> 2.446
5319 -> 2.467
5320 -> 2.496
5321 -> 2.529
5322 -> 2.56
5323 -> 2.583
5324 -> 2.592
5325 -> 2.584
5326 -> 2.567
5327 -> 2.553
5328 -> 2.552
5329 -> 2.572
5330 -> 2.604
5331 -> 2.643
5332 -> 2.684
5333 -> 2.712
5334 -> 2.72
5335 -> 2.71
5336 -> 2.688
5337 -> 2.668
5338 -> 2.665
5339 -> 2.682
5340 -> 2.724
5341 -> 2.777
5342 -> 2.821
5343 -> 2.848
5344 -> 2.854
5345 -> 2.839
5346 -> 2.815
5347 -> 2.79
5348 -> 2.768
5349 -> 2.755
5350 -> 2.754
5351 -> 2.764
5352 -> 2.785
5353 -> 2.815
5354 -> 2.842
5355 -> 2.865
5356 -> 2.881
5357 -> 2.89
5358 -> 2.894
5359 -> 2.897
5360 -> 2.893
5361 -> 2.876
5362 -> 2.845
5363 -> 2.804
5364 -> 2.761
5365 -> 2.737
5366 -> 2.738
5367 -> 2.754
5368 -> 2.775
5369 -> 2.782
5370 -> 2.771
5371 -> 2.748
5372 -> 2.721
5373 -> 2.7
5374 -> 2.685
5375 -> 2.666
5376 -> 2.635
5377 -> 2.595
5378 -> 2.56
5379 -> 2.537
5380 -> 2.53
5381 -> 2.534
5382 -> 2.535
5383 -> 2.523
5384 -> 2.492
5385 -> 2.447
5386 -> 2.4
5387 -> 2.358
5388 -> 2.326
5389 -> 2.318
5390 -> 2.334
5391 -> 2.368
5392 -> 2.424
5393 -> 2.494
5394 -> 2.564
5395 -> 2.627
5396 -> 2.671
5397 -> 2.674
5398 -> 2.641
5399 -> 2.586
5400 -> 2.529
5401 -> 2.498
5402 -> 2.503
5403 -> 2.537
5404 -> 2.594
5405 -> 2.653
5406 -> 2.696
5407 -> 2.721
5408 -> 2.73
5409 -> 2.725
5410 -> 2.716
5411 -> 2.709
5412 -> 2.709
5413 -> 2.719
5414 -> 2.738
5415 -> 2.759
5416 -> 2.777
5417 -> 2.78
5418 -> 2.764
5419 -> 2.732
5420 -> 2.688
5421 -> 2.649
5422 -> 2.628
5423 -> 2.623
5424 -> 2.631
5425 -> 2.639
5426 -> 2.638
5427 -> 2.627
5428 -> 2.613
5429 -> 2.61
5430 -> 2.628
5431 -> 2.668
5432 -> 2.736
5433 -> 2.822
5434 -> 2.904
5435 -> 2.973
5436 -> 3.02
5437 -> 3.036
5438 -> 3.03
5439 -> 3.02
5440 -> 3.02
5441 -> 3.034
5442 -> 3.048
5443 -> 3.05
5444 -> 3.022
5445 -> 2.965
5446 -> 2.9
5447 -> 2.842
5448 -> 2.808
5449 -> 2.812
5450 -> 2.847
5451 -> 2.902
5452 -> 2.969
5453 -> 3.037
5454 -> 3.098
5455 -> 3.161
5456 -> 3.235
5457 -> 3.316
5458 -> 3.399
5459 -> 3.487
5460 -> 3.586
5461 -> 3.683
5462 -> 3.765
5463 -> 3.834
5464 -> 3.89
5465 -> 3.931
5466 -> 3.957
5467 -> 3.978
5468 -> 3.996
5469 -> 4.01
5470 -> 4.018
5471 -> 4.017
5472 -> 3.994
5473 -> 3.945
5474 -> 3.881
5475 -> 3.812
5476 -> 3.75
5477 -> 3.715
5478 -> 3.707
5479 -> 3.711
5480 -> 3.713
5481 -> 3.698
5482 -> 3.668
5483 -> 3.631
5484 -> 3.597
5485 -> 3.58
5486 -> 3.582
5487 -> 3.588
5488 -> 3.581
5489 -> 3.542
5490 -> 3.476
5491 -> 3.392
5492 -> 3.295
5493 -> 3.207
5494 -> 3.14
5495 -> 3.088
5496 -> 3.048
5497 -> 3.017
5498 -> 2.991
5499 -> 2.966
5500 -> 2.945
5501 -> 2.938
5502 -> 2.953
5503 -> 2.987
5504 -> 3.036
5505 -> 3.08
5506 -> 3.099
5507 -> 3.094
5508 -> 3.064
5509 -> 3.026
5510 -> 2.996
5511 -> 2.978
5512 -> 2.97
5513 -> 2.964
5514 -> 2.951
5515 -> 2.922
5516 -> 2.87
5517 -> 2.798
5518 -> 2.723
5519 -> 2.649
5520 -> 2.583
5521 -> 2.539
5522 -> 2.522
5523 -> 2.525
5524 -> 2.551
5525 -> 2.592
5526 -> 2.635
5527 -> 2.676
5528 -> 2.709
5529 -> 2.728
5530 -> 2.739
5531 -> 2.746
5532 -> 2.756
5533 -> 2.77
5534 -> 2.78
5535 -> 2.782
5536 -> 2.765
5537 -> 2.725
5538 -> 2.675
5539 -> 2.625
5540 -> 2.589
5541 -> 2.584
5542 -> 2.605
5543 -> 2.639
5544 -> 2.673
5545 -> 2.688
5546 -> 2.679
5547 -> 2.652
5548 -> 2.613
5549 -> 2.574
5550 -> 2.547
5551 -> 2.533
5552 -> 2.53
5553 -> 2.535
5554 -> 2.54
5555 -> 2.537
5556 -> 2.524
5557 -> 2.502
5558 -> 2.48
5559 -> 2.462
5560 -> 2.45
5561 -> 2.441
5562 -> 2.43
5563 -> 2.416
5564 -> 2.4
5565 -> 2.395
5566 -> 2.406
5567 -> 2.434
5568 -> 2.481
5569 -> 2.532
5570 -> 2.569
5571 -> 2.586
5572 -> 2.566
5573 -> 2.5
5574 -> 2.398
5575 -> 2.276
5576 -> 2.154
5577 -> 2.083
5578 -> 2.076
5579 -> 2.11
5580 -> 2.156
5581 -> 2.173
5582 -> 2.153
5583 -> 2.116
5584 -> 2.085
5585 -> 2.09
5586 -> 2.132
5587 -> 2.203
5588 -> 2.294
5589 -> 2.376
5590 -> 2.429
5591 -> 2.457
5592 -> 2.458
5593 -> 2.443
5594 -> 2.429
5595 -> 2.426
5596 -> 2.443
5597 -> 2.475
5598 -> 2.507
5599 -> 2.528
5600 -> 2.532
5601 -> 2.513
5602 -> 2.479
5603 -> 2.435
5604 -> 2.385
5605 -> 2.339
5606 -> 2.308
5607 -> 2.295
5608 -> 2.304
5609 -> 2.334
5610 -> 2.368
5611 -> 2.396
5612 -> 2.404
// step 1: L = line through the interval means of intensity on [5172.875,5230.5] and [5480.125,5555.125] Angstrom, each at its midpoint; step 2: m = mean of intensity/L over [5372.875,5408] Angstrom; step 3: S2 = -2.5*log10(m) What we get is 0.04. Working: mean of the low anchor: 2.25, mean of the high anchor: 2.91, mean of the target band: 2.54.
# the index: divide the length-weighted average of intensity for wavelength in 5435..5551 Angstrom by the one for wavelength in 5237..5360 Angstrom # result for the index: 1.25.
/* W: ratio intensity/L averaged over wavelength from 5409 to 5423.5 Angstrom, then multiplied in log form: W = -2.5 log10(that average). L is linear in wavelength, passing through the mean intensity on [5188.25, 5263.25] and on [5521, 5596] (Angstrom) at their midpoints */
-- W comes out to -0.13 mag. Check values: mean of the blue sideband 2.28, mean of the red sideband 2.49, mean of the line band 2.71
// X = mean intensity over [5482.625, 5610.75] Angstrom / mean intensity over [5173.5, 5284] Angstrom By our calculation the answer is 1.15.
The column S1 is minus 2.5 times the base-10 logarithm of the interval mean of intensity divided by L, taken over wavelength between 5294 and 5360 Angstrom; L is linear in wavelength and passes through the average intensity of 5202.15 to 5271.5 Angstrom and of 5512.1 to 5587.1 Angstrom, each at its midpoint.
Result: -0.10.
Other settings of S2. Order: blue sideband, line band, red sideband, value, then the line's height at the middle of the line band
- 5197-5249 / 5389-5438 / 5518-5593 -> -0.12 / 2.4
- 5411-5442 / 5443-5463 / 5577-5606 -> -0.17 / 2.7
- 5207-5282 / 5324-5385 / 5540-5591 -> -0.15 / 2.36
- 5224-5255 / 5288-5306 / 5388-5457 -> 0.06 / 2.48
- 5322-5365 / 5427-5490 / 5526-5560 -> -0.24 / 2.68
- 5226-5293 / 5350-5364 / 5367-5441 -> -0.11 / 2.57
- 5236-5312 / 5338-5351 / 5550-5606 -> -0.16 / 2.39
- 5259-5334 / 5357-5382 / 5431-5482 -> 0.05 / 2.87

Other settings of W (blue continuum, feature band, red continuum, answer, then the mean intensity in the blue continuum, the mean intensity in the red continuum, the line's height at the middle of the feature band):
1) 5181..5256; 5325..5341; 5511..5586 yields -0.12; 2.29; 2.54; 2.38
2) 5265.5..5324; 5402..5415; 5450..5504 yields 0.15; 2.42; 3.49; 3.09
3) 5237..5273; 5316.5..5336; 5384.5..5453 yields -0.02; 2.39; 2.71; 2.53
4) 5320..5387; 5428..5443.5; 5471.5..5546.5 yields 0.00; 2.7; 3.06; 2.89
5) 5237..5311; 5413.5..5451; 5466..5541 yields 0.04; 2.4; 3.16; 2.92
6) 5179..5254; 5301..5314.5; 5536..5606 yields -0.05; 2.29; 2.44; 2.33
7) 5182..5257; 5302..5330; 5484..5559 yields -0.01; 2.29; 2.85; 2.47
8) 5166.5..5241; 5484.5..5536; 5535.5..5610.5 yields -0.22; 2.28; 2.44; 2.41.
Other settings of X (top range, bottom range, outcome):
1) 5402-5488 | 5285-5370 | 1.22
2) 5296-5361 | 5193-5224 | 1.19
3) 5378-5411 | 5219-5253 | 1.10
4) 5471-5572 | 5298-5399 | 1.12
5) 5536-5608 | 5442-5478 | 0.70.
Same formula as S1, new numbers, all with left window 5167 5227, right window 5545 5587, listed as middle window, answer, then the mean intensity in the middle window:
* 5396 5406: -0.112 mag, 2.59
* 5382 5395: -0.046 mag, 2.43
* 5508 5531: -0.161 mag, 2.76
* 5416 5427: -0.145 mag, 2.68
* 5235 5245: -0.052 mag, 2.39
